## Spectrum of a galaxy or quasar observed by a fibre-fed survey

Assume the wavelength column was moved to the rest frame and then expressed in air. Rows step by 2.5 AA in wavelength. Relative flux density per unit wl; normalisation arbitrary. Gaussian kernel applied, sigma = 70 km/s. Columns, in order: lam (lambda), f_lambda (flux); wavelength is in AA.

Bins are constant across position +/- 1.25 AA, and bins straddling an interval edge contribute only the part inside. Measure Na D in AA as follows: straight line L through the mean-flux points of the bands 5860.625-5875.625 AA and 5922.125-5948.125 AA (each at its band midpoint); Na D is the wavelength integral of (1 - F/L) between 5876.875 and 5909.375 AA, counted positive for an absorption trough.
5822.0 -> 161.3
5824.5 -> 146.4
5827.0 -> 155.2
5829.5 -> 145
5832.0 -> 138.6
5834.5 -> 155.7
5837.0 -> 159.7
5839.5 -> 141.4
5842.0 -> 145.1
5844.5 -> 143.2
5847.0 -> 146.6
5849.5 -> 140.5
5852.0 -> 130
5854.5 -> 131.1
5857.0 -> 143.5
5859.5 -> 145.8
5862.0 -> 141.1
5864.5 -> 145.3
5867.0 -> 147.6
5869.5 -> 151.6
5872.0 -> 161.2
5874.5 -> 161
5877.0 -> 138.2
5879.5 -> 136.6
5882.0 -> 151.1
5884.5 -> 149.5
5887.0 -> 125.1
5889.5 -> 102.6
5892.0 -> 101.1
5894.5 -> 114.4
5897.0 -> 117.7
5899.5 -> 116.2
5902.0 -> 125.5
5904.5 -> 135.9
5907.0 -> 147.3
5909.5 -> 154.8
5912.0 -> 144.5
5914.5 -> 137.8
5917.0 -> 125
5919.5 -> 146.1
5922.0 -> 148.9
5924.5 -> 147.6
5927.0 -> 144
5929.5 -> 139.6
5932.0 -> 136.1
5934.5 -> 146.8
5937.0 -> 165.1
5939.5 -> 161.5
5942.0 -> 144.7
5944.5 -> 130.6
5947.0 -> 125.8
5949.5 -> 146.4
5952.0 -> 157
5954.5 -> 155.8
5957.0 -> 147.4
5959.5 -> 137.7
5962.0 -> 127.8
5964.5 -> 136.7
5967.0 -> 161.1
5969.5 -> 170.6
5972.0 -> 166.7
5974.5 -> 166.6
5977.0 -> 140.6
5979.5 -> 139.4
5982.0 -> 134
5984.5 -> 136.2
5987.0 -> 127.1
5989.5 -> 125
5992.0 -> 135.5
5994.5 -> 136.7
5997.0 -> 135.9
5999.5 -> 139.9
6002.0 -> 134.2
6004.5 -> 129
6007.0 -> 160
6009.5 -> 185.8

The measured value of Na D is 4.4 AA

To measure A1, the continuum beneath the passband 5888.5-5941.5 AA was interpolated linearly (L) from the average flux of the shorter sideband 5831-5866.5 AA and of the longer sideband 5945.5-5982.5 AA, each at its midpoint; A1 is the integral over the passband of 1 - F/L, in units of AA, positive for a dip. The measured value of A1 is 3.5 AA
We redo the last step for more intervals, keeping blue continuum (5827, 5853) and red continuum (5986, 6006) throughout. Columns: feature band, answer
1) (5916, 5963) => -2.2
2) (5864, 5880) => -0.8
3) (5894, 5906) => 1.5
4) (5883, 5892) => 1.2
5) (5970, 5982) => -1.6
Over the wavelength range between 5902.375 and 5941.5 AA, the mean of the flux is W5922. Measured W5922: 145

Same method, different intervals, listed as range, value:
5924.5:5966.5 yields 144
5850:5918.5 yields 136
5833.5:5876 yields 146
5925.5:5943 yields 148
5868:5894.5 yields 137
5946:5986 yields 147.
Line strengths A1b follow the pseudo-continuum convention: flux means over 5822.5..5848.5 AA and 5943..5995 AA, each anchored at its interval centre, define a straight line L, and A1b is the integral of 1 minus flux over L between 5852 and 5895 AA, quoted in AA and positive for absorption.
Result 2.5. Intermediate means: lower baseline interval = 148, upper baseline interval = 143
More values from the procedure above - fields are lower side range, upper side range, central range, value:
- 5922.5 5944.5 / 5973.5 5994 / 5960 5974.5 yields -1.27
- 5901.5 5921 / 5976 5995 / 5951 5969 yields -1.43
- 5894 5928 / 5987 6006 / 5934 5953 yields -1.64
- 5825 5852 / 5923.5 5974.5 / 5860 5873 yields -0.20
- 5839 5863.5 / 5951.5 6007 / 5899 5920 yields 0.65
